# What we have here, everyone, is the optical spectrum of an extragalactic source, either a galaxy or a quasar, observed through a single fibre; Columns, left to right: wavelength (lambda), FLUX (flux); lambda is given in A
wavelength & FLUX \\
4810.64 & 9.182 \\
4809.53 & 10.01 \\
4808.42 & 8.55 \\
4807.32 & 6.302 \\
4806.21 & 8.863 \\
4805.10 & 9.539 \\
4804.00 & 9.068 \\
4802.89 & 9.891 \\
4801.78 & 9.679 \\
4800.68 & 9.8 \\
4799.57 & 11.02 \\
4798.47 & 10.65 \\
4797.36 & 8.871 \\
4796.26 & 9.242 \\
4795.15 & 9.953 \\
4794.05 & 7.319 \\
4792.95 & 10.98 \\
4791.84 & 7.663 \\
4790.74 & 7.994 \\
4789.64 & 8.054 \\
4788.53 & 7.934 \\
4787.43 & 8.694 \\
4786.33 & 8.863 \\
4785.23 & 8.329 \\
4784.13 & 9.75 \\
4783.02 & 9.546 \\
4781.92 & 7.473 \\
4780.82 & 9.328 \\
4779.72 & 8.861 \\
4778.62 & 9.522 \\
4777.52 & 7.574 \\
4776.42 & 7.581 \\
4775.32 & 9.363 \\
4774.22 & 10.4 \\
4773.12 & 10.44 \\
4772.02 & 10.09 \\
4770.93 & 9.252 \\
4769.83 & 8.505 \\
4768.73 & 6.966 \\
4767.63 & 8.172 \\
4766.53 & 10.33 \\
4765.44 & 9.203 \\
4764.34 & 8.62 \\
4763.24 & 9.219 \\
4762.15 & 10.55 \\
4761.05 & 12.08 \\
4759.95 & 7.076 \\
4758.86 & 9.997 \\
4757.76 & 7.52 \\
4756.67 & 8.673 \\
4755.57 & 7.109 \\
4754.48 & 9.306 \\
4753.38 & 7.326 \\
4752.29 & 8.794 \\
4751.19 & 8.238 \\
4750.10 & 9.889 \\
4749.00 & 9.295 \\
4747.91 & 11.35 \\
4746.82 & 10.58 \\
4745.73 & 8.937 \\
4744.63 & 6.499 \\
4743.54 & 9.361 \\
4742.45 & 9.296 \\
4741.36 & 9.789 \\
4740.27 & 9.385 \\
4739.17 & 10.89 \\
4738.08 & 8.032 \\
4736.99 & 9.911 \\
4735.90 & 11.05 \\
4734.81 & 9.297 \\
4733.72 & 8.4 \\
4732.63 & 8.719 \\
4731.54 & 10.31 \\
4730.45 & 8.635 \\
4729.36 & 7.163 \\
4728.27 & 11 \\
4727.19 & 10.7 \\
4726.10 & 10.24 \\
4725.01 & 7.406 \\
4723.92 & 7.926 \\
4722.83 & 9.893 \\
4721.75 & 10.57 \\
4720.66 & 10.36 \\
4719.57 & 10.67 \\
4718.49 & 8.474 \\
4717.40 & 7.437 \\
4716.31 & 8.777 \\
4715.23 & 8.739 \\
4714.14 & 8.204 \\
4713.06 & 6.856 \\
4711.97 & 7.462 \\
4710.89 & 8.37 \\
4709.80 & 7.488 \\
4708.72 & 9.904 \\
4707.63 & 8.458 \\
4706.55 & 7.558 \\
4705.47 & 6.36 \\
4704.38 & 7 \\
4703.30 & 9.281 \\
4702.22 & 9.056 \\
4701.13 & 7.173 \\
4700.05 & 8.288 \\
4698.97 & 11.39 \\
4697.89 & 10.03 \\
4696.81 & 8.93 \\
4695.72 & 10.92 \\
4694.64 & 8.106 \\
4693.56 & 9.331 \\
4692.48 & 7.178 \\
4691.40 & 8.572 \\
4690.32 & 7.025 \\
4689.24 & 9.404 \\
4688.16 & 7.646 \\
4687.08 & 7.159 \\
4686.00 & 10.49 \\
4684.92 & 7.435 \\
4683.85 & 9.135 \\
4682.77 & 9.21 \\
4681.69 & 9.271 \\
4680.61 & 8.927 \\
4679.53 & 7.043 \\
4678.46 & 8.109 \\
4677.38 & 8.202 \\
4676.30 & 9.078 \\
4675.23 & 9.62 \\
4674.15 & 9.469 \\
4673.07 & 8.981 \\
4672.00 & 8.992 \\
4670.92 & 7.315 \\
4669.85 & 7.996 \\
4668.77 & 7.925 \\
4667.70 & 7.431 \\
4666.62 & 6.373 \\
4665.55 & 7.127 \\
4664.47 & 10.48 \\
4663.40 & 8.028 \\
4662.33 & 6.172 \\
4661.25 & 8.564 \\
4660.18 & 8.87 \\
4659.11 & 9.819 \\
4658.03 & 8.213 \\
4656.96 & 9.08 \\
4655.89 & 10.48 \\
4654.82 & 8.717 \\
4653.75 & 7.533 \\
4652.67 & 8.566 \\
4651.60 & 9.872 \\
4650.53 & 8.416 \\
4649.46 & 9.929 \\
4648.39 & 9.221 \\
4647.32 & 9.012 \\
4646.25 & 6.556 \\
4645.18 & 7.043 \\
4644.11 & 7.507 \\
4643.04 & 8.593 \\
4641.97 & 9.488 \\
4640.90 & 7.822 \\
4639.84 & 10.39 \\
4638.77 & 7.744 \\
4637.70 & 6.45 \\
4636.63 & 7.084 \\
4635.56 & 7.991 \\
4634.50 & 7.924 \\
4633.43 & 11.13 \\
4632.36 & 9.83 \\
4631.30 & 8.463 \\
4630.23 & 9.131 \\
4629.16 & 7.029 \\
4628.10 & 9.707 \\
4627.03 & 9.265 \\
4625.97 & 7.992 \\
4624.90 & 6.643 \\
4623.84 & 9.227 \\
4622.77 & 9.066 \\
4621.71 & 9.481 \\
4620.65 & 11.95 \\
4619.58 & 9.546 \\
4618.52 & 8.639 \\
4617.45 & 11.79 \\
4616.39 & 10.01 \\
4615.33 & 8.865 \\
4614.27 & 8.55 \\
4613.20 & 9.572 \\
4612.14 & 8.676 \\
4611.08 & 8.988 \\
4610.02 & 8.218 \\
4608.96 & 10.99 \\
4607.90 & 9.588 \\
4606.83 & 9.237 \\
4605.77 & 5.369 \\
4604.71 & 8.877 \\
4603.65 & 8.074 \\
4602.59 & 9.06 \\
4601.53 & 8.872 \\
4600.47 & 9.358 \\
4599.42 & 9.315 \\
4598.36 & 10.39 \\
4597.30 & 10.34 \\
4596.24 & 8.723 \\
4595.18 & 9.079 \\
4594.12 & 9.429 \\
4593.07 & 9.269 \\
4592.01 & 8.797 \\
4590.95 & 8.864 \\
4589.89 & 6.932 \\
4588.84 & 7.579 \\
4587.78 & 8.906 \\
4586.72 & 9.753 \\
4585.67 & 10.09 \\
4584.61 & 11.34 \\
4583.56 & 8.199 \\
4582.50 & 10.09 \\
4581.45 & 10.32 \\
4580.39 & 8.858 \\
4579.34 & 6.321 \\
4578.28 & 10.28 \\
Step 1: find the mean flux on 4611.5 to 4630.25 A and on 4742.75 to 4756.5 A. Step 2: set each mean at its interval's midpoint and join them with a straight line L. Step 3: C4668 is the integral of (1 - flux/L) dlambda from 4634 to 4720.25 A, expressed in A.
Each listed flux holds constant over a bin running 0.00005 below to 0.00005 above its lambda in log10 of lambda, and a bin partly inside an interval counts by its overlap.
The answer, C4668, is 5.8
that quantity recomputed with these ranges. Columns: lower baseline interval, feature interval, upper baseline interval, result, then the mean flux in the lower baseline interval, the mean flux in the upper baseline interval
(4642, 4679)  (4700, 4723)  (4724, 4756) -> 1.2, 8.46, 9.19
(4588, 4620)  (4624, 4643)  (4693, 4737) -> 1.1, 9.03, 8.91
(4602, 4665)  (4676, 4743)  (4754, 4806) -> 0.8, 8.79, 9.06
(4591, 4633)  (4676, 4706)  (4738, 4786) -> 1.7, 9.11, 9.06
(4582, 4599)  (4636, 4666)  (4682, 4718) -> 1.1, 9.23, 8.44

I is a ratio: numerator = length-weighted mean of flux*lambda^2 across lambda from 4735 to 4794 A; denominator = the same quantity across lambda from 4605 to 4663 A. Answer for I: 1.09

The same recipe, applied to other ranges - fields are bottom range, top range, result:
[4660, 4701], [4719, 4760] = 1.11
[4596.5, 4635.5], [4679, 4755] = 1.02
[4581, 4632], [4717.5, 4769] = 1.07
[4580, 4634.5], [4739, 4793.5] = 1.05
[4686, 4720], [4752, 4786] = 1.09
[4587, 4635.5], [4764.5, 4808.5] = 1.07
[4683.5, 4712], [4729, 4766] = 1.10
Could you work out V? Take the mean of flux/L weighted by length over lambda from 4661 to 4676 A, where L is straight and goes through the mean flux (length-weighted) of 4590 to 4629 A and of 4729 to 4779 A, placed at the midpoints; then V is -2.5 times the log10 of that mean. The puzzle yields 0.12 mag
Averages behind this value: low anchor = 9.12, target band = 8.18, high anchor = 9.11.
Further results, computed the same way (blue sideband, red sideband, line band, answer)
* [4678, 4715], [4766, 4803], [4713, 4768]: -0.05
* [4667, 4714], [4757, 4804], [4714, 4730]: -0.06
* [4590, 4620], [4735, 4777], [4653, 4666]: 0.07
